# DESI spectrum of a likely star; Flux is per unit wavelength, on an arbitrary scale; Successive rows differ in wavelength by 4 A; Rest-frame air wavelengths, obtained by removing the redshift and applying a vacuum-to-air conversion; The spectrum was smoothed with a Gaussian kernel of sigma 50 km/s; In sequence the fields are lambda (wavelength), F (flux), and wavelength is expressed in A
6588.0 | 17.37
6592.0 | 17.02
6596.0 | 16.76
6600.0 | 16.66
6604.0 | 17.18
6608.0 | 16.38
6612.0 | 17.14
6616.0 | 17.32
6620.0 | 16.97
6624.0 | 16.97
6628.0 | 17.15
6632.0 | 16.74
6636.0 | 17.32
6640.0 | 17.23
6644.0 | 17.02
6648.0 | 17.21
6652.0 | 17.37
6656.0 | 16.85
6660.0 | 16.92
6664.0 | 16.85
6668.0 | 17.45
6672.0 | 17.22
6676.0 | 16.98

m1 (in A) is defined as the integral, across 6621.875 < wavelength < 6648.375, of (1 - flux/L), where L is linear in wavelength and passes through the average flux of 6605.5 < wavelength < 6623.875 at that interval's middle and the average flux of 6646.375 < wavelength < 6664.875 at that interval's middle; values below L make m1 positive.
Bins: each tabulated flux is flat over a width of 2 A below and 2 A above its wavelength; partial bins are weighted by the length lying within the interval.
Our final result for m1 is -0.1 A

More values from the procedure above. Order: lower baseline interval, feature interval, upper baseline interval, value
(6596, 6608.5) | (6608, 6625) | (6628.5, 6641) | -0.1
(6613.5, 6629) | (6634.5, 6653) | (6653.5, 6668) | -0.2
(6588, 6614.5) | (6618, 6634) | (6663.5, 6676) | 0.0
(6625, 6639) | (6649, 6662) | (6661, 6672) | 0.0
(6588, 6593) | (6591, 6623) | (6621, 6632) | 0.3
